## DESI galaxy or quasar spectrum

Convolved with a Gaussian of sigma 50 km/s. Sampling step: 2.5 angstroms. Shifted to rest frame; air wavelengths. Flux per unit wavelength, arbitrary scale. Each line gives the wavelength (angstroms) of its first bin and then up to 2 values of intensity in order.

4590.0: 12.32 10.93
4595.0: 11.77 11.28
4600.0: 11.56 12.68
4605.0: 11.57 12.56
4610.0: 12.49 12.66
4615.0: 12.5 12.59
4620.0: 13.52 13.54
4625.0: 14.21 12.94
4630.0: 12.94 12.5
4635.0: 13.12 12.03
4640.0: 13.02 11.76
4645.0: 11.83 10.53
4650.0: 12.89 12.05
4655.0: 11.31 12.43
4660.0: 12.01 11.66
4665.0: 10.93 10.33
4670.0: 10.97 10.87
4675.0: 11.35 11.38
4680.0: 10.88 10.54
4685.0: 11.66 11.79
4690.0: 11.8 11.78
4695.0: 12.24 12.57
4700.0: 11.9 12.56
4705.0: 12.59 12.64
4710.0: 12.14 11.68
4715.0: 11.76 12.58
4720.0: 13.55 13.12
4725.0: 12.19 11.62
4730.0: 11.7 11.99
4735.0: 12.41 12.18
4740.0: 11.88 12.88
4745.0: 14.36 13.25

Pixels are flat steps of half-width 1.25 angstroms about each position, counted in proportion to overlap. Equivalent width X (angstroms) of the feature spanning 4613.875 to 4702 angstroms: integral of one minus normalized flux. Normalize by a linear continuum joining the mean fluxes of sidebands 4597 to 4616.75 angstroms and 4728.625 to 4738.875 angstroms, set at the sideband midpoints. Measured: 1.0 angstroms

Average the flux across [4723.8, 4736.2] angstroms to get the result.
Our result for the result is 12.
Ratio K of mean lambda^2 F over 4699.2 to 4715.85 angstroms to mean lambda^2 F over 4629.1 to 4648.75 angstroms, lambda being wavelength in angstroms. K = 1.03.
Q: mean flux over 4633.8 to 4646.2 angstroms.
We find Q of 12.4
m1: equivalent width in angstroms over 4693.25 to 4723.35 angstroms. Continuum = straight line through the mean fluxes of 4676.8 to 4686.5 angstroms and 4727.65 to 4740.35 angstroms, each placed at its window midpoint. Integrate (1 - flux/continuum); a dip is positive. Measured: -2.2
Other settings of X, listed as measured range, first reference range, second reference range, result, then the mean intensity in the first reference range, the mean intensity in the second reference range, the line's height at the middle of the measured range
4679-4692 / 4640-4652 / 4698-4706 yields 0.9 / 11.9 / 12.4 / 12.2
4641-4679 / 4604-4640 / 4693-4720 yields 3.3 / 12.8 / 12.3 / 12.6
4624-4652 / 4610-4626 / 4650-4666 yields -0.1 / 13.1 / 11.8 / 12.5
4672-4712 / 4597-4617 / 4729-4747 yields 2.0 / 12.2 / 12.5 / 12.4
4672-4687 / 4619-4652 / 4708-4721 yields 1.6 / 12.7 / 12.3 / 12.5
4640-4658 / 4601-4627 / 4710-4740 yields 1.1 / 12.8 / 12.2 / 12.6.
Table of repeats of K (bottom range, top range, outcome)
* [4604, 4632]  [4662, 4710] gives 0.93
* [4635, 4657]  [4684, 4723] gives 1.05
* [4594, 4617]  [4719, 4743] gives 1.07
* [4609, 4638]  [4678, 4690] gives 0.89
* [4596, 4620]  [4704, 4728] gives 1.06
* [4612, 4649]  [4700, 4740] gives 1.01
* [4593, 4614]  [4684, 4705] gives 1.04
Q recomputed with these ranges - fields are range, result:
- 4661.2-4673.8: 11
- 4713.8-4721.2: 12.6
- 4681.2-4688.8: 11.3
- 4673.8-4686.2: 11.2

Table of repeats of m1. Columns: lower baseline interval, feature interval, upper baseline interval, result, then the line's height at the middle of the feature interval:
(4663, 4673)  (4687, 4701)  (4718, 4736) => -0.62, 11.5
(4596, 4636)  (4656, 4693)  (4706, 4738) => 3.27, 12.4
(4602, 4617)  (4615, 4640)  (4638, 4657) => -1.70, 12.2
